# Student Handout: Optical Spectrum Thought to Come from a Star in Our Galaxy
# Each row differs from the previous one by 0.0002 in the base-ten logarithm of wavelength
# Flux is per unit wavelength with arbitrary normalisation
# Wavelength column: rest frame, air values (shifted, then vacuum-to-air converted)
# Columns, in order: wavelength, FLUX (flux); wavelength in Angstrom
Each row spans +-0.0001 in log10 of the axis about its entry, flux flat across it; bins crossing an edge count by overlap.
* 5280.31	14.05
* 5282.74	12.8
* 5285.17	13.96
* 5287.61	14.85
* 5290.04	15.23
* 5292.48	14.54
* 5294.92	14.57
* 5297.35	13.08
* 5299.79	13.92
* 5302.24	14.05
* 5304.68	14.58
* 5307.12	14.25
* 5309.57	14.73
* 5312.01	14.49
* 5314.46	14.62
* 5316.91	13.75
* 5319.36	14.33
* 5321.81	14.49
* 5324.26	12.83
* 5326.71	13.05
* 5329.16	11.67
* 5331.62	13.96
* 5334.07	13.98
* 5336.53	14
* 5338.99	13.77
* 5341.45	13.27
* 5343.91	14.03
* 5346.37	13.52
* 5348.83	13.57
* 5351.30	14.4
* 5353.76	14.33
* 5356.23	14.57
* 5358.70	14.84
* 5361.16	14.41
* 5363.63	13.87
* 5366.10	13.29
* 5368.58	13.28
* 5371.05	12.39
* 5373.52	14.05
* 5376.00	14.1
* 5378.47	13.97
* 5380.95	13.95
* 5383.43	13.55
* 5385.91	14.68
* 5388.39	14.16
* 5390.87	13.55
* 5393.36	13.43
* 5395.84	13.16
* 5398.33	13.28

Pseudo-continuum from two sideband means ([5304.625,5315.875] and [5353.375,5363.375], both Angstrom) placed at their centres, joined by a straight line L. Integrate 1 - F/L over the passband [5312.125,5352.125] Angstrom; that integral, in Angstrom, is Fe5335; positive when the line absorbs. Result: 2.2 Angstrom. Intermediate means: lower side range 14.5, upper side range 14.5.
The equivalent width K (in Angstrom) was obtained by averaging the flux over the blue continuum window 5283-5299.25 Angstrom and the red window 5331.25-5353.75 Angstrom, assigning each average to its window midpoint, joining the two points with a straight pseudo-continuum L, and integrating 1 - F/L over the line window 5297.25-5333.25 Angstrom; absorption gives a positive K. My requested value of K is 0.51 Angstrom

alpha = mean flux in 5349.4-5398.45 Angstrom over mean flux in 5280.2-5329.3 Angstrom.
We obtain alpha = 1.0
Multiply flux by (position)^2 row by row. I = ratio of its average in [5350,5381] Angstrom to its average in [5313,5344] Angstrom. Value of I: 1.0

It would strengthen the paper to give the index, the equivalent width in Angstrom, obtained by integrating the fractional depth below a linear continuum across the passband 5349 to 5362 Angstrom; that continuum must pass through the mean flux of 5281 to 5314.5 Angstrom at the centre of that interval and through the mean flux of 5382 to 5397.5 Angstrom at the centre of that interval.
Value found -0.5 Angstrom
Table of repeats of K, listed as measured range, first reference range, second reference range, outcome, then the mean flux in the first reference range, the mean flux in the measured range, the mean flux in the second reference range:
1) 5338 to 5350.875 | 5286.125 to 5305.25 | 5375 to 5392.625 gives 0.42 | 14.3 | 13.7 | 14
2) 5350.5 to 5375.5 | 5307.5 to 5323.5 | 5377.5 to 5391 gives 0.31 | 14.3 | 13.9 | 14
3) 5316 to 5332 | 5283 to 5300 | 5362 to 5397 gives 0.72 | 14.3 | 13.4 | 13.7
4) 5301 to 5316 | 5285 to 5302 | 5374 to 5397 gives -0.22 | 14.3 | 14.4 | 13.8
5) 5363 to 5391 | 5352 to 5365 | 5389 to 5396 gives 0.30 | 14.4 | 13.7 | 13.5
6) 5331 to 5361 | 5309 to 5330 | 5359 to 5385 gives -0.59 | 13.8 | 14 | 13.7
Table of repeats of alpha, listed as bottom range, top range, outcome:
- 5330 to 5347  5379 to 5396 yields 1.01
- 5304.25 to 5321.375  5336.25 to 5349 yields 0.95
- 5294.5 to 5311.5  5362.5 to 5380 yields 0.96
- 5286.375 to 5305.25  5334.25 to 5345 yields 0.96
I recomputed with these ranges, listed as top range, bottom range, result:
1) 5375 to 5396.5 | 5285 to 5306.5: 1.00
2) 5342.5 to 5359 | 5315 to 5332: 1.06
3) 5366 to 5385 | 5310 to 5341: 1.01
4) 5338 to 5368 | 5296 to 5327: 1.01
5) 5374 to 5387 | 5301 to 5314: 1.00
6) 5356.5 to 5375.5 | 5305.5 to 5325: 0.99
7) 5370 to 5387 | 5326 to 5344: 1.05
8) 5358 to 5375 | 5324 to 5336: 1.05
